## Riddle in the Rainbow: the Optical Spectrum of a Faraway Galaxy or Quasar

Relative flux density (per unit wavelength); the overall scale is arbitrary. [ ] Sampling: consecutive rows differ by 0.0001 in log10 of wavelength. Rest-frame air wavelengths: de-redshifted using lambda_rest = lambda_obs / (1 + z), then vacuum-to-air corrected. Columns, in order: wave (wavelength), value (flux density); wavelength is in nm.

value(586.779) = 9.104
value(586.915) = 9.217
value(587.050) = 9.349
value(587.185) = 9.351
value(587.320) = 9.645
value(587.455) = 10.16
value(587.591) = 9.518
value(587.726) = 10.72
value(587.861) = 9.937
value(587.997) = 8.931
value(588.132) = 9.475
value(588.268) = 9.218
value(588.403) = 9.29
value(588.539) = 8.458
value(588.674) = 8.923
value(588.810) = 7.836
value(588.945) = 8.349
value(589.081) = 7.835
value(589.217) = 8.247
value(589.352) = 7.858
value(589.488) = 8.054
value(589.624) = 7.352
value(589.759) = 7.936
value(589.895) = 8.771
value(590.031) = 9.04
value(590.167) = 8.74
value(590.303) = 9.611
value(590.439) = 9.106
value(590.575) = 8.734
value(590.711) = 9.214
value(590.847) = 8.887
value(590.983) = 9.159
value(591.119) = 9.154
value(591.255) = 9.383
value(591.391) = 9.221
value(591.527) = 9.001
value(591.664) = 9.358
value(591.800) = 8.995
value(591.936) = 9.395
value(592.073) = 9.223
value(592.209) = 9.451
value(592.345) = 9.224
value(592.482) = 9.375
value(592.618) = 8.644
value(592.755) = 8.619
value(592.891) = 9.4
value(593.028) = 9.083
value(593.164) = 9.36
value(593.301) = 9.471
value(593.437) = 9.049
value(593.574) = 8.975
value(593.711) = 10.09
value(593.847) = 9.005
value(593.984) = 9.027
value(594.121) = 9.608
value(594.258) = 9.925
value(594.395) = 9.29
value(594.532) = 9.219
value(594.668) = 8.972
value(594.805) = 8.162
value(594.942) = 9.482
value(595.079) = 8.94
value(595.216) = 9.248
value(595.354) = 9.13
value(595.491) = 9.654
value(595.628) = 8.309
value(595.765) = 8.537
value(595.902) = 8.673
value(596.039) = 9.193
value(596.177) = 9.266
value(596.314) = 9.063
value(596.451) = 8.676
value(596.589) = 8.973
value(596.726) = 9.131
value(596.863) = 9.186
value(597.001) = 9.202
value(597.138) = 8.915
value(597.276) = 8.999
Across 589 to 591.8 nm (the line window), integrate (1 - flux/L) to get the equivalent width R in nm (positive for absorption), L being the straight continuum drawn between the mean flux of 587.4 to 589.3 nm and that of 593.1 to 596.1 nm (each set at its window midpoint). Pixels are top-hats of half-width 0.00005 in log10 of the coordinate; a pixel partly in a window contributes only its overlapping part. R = 0.11 nm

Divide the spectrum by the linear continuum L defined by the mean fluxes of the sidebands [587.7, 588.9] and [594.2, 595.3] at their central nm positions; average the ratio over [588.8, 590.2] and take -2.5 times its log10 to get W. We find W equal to 0.12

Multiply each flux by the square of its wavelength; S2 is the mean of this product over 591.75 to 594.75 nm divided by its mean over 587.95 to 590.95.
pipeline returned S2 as 1.08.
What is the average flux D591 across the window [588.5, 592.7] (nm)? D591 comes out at 8.79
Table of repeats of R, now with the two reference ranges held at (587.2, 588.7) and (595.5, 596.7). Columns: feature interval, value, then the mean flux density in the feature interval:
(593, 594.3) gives -0.041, 9.36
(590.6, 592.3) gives 0.007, 9.19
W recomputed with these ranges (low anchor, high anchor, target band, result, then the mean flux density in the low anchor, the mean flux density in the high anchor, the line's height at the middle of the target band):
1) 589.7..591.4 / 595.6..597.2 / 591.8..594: -0.028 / 8.99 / 8.95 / 8.97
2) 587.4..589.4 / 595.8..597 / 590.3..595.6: -0.022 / 8.99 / 9.02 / 9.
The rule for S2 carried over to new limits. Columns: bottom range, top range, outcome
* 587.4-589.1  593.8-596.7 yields 1.01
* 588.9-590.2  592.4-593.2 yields 1.12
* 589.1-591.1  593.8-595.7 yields 1.08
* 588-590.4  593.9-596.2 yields 1.08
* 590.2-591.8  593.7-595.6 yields 1.02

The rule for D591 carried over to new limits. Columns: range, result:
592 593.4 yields 9.18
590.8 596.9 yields 9.14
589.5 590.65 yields 8.63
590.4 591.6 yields 9.1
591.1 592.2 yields 9.23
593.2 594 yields 9.29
